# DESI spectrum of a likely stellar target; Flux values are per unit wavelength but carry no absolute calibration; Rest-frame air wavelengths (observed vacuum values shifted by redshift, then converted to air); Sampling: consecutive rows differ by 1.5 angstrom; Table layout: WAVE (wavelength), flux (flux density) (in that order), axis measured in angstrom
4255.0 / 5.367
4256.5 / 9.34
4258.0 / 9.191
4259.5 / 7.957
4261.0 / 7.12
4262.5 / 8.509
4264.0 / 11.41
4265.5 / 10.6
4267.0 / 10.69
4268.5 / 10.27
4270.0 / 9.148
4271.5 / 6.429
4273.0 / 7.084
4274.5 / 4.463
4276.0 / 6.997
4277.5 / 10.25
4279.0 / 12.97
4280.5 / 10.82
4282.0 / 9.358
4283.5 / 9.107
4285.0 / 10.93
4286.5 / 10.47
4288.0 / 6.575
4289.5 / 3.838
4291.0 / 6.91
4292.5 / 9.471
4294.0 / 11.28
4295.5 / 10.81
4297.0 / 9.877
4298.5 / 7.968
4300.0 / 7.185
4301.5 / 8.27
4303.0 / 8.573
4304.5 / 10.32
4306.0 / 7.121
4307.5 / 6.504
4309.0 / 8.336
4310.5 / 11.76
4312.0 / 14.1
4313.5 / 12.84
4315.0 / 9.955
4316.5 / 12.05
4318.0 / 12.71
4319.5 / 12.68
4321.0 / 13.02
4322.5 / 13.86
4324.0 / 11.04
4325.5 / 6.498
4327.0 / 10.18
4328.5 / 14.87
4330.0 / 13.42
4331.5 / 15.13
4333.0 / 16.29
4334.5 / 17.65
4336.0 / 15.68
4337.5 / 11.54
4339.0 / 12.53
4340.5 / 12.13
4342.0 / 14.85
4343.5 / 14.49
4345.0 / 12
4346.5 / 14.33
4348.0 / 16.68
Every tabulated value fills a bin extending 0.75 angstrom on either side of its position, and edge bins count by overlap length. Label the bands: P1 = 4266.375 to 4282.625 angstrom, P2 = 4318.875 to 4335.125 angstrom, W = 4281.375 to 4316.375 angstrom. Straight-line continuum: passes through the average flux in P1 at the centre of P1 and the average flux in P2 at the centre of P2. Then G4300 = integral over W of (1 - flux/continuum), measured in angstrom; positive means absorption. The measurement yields 5.2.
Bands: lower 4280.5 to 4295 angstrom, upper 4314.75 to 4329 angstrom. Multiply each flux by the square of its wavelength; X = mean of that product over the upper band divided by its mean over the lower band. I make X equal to 1.35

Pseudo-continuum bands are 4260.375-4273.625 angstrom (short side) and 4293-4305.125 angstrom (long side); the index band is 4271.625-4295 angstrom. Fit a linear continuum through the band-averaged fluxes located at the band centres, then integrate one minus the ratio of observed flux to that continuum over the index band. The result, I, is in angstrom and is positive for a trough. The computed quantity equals 1.30 angstrom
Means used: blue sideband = 9.07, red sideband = 9.28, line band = 8.66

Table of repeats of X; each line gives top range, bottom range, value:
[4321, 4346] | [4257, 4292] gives 1.56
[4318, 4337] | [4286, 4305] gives 1.58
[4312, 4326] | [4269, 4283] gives 1.40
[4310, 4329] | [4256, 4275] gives 1.41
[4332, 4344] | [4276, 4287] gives 1.43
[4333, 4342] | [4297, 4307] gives 1.73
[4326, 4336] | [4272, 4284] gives 1.68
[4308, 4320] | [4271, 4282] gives 1.39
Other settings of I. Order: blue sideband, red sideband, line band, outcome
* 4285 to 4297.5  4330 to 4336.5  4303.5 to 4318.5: 2.1 angstrom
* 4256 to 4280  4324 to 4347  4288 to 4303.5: 3.5 angstrom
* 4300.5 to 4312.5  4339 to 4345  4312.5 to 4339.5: -3.2 angstrom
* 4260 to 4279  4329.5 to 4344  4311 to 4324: 0.2 angstrom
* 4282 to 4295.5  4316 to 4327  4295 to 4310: 2.1 angstrom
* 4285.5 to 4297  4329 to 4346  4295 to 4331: 2.1 angstrom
